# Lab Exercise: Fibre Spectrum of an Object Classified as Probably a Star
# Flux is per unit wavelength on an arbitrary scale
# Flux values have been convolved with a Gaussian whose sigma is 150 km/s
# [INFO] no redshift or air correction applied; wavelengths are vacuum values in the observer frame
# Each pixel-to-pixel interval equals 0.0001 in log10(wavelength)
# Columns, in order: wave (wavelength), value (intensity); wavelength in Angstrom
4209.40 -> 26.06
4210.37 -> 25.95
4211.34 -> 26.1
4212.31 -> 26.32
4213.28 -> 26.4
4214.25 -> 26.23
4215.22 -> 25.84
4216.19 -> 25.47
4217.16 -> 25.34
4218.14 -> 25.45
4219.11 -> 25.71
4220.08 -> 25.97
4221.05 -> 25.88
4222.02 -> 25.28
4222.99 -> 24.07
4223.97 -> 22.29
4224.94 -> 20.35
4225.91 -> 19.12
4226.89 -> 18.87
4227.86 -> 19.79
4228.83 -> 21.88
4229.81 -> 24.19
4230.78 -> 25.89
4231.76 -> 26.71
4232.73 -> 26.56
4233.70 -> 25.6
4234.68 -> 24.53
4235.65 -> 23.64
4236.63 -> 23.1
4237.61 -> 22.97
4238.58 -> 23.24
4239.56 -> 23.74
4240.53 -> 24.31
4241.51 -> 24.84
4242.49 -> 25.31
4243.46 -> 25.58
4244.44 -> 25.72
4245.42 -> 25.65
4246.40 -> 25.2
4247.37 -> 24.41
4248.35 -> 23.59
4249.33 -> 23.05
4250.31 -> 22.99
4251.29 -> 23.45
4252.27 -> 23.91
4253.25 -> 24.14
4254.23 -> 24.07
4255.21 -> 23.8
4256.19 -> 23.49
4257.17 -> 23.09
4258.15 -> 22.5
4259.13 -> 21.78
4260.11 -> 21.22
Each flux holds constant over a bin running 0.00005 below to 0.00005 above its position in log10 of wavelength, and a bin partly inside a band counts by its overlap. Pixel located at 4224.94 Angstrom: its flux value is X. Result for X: 20.35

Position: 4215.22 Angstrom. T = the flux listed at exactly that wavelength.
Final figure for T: 25.84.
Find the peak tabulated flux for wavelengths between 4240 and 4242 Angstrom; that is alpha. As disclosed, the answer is 24.84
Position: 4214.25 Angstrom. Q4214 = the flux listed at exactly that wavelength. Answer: 26.23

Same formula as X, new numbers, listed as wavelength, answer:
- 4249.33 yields 23.05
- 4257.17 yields 23.09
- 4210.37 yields 25.95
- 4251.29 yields 23.45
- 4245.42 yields 25.65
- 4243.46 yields 25.58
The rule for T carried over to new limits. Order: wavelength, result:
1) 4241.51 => 24.84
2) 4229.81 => 24.19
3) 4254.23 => 24.07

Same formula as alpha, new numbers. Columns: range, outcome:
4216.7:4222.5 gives 25.97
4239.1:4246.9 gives 25.72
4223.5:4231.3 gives 25.89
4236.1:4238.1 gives 23.1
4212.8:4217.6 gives 26.4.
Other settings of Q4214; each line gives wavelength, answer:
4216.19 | 25.47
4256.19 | 23.49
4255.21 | 23.8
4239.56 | 23.74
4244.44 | 25.72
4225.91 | 19.12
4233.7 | 25.6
